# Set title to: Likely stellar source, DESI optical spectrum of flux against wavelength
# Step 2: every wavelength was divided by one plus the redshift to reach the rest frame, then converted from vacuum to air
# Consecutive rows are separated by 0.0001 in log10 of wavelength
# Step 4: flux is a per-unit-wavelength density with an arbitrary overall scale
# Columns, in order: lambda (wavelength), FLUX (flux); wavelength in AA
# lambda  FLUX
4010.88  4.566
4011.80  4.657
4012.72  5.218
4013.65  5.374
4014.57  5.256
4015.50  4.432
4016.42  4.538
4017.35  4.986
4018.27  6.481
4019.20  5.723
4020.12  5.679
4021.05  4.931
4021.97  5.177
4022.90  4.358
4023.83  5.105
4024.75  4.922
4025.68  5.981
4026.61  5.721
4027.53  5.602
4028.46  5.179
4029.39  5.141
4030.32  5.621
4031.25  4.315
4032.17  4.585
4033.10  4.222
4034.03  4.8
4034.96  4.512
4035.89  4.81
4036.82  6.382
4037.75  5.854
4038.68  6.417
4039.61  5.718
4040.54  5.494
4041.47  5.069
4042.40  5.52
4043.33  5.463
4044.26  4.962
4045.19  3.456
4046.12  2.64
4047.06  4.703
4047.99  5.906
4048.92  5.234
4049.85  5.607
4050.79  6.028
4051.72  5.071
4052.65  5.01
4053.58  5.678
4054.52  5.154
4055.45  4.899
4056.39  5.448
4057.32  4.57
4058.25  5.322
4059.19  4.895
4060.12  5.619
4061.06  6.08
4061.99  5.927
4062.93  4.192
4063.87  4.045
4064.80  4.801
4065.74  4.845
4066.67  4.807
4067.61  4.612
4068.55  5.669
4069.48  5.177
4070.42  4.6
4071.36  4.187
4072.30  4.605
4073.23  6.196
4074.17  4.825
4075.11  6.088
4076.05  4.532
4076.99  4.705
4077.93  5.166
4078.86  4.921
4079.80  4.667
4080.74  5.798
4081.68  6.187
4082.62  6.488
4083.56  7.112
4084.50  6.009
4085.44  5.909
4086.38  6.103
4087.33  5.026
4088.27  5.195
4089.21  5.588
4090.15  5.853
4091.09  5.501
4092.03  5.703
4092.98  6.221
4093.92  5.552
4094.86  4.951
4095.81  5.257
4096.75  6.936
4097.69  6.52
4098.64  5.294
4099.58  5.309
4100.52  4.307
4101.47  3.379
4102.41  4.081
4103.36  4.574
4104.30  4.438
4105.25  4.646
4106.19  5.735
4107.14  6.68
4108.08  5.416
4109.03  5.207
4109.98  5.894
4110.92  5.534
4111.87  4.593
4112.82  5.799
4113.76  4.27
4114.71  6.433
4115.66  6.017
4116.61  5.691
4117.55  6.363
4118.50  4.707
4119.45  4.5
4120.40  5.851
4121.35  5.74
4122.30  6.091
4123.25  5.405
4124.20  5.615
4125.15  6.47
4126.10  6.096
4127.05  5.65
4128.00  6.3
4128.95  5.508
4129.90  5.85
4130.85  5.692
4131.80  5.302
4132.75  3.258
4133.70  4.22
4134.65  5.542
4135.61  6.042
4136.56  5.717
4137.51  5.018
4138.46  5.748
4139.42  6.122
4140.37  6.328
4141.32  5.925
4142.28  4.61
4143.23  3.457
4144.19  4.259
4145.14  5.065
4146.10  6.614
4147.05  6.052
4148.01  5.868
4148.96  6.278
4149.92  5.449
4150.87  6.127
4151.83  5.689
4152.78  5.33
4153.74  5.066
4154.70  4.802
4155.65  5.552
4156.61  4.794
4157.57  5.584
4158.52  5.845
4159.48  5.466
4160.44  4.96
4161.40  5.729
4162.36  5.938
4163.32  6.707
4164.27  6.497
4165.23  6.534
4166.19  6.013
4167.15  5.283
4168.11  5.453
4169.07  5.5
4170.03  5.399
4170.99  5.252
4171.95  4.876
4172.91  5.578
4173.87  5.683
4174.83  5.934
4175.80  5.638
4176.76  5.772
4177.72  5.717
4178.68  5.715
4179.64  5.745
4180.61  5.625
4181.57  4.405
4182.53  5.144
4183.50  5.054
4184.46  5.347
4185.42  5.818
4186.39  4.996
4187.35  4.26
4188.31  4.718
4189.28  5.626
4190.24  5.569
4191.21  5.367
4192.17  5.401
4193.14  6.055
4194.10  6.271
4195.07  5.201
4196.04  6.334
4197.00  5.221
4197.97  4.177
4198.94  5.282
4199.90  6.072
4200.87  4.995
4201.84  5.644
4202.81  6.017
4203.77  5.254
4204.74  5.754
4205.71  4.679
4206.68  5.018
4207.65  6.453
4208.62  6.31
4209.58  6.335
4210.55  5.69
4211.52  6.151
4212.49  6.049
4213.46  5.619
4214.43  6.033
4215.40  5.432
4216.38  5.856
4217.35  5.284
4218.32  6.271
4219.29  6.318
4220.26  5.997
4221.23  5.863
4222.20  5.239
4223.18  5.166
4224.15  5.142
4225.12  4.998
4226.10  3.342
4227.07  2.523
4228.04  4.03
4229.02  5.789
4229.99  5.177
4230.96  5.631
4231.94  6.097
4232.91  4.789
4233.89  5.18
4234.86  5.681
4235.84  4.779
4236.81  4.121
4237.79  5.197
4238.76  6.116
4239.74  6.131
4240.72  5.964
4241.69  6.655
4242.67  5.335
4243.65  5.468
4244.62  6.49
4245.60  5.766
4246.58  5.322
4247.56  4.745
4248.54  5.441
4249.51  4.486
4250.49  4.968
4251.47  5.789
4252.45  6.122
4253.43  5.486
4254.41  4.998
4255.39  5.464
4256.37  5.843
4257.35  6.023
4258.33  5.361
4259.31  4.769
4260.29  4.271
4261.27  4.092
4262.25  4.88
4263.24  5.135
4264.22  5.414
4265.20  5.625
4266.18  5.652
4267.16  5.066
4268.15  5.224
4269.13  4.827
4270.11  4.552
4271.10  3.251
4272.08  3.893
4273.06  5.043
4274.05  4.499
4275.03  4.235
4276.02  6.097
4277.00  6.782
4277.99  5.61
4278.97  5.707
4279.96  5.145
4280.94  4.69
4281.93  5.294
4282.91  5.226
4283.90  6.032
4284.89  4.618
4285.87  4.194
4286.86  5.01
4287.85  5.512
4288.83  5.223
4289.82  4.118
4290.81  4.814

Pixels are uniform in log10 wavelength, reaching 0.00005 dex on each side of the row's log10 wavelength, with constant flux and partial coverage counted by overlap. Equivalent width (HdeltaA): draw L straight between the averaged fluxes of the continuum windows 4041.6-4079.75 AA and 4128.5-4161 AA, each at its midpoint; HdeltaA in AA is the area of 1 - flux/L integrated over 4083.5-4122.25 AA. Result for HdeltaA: -1.8 AA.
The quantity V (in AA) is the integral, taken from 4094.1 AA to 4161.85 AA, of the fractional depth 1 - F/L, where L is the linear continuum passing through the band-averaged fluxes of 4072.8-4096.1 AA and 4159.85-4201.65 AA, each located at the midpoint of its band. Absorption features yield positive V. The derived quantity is 1.6 AA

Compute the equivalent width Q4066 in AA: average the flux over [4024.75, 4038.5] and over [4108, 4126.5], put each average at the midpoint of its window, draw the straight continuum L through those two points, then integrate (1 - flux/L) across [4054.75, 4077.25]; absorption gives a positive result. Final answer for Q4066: 1.4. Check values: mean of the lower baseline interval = 5.21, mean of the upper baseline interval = 5.58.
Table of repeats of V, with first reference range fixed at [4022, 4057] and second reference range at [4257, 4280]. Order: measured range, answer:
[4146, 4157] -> -1.1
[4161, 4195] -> -3.2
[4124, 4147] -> -1.5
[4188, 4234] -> -3.5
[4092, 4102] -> -0.5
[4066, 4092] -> -1.3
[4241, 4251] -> -0.8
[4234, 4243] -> -0.9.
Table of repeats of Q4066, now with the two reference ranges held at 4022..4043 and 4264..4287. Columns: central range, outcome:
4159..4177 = -1.9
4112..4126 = -1.2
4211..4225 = -1.7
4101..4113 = 0.3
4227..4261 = -1.7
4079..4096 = -1.7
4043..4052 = 0.6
